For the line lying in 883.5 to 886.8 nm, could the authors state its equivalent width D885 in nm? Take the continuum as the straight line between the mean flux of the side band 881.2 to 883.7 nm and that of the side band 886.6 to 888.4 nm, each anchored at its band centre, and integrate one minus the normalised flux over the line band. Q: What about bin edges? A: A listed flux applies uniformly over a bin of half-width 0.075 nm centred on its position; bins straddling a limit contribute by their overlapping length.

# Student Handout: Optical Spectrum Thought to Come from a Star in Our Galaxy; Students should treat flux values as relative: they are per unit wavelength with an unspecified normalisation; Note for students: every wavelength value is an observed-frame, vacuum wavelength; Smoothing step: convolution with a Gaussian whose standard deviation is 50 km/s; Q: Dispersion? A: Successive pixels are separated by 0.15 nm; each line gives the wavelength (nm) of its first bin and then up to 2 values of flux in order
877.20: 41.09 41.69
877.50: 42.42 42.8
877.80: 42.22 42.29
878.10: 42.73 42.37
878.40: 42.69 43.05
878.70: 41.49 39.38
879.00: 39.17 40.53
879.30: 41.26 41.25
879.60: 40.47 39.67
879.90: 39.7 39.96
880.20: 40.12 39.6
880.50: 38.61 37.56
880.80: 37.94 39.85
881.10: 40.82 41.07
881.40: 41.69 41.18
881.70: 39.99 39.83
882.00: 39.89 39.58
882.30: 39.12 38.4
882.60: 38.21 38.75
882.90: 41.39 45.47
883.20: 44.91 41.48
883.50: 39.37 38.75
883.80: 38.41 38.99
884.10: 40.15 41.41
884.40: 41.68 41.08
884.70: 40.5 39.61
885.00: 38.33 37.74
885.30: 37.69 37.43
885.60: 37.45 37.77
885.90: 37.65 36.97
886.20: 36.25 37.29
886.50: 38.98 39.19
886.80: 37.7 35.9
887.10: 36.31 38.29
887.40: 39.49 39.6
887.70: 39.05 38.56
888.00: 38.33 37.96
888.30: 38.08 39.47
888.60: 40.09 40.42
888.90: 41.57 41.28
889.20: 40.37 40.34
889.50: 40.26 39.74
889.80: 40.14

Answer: 0.05 nm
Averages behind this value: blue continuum 40.5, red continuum 38.2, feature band 38.7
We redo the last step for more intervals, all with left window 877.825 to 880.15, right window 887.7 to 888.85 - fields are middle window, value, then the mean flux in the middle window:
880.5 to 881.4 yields 0.02 nm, 39.6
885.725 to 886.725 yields 0.04 nm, 37.7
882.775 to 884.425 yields -0.04 nm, 41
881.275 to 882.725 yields 0.02 nm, 39.8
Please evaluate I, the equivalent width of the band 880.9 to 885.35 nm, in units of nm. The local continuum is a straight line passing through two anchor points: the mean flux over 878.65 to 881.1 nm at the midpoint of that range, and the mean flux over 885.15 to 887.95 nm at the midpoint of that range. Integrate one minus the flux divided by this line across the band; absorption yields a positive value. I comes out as -0.153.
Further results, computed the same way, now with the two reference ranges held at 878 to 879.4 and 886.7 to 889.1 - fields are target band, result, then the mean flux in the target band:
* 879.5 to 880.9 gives 0.06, 39.3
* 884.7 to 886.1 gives 0.05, 38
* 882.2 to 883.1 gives 0.01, 40.1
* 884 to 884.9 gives -0.02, 40.7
